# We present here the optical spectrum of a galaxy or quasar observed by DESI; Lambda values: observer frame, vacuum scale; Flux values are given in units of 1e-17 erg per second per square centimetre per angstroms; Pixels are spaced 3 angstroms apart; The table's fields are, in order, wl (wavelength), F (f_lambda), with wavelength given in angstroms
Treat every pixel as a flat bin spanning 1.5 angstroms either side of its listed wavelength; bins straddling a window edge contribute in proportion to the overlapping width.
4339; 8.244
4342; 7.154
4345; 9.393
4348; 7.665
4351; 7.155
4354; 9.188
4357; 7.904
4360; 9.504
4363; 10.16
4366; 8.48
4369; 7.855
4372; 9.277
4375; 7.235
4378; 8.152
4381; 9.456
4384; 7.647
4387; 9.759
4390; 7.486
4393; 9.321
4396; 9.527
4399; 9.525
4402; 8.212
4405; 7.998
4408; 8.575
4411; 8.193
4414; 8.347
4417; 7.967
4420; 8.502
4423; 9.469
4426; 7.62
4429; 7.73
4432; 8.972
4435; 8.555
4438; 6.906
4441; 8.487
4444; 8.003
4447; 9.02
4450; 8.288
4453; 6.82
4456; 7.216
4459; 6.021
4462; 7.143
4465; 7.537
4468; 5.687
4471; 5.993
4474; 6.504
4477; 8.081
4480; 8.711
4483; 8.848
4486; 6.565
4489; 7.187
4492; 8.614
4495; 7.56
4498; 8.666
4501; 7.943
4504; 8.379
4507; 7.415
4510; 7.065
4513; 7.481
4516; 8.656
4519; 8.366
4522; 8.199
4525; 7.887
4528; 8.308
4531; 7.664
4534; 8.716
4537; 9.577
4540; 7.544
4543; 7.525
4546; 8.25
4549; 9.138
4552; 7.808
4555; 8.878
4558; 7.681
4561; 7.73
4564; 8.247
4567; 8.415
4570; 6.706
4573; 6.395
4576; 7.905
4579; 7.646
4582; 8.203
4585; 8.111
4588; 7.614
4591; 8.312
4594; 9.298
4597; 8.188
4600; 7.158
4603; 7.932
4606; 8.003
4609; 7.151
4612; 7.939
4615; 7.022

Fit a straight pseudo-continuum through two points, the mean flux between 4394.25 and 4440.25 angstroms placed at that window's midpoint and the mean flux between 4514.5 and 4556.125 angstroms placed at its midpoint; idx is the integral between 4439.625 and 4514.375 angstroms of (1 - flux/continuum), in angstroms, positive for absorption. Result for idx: 7.12 angstroms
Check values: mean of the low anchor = 8.41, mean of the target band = 7.57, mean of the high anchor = 8.32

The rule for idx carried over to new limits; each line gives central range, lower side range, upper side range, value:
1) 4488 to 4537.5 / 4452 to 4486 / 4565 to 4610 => -4.7 angstroms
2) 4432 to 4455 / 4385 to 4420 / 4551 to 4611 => 1.0 angstroms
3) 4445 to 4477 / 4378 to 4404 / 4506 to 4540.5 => 5.1 angstroms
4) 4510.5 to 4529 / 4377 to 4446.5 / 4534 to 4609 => 0.2 angstroms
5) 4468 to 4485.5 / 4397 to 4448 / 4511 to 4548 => 1.8 angstroms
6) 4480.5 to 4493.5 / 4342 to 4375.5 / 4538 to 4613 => 0.5 angstroms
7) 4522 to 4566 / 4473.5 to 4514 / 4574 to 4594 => -1.5 angstroms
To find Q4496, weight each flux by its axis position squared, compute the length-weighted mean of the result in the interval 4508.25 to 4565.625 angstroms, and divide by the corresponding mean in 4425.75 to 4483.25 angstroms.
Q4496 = 1.1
